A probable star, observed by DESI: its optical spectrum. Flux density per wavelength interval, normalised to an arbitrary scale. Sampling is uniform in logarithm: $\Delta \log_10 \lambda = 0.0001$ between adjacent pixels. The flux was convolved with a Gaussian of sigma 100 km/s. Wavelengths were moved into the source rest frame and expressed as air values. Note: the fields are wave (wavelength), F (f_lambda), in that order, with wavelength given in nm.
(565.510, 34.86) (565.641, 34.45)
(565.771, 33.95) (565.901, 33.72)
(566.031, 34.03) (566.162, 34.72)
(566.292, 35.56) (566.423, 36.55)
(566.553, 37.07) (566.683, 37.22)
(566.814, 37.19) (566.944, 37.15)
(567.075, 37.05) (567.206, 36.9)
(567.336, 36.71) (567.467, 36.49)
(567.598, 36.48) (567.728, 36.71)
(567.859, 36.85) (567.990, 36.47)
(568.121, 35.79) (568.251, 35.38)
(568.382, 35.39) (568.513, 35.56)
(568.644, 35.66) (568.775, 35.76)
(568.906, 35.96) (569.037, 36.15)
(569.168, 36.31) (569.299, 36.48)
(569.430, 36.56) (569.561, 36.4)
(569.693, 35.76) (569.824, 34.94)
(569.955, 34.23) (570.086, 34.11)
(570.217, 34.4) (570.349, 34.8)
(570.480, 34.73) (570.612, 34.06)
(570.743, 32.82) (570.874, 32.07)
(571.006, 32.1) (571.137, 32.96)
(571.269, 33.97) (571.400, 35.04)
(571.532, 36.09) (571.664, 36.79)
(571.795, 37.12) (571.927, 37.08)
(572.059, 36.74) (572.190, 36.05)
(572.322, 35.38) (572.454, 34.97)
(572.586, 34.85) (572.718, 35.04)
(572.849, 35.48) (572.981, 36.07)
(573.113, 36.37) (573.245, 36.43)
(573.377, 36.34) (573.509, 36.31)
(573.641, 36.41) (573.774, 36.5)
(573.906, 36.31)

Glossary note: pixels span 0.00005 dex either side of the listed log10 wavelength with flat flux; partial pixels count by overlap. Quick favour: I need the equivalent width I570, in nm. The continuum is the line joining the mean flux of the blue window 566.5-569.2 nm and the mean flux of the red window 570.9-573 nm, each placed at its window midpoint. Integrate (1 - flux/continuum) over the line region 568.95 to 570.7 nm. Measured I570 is 0.028 nm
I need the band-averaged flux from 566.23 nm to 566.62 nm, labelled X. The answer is 36.4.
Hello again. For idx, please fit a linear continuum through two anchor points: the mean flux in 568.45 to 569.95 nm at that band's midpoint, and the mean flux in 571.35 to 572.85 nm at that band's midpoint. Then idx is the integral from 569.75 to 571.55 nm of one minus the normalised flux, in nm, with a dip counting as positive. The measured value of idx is 0.10 nm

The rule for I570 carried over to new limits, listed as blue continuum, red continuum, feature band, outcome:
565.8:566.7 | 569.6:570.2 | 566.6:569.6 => -0.11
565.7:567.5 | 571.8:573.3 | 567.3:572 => 0.08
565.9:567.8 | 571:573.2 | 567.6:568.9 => 0.00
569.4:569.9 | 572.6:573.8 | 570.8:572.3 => 0.04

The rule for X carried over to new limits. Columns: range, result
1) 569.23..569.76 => 36.3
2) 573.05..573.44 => 36.4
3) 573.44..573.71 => 36.3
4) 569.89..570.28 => 34.3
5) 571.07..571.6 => 34.5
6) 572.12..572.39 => 35.8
